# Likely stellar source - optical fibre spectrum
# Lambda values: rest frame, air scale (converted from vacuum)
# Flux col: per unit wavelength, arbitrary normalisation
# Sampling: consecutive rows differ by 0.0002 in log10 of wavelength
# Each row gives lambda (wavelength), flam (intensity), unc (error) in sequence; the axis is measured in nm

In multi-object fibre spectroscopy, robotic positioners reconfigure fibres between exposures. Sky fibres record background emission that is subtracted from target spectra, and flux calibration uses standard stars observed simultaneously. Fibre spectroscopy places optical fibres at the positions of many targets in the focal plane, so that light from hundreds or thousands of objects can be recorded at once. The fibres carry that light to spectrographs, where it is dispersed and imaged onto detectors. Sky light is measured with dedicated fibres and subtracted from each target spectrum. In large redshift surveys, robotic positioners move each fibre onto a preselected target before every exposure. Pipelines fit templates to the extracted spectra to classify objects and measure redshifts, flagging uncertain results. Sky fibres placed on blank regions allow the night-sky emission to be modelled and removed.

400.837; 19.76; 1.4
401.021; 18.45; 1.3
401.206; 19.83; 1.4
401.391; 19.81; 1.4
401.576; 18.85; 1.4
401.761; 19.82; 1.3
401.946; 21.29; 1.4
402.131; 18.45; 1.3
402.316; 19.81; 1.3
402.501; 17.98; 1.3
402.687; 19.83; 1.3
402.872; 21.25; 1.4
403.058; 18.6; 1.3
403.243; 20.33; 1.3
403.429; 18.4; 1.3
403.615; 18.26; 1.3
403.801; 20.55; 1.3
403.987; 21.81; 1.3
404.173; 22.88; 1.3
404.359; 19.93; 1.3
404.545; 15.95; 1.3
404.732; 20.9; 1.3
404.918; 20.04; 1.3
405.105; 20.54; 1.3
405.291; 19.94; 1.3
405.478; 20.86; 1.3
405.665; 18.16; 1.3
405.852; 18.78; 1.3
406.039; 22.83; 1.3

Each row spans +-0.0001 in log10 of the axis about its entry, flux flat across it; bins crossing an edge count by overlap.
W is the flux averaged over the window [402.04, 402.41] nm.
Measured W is 19.2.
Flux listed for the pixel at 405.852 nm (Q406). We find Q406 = 18.78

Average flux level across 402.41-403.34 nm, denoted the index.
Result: 19.6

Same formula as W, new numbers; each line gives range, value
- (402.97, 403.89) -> 19.2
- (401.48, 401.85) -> 19.3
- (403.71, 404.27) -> 21.7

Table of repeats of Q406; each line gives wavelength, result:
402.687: 19.83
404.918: 20.04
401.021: 18.45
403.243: 20.33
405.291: 19.94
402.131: 18.45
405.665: 18.16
